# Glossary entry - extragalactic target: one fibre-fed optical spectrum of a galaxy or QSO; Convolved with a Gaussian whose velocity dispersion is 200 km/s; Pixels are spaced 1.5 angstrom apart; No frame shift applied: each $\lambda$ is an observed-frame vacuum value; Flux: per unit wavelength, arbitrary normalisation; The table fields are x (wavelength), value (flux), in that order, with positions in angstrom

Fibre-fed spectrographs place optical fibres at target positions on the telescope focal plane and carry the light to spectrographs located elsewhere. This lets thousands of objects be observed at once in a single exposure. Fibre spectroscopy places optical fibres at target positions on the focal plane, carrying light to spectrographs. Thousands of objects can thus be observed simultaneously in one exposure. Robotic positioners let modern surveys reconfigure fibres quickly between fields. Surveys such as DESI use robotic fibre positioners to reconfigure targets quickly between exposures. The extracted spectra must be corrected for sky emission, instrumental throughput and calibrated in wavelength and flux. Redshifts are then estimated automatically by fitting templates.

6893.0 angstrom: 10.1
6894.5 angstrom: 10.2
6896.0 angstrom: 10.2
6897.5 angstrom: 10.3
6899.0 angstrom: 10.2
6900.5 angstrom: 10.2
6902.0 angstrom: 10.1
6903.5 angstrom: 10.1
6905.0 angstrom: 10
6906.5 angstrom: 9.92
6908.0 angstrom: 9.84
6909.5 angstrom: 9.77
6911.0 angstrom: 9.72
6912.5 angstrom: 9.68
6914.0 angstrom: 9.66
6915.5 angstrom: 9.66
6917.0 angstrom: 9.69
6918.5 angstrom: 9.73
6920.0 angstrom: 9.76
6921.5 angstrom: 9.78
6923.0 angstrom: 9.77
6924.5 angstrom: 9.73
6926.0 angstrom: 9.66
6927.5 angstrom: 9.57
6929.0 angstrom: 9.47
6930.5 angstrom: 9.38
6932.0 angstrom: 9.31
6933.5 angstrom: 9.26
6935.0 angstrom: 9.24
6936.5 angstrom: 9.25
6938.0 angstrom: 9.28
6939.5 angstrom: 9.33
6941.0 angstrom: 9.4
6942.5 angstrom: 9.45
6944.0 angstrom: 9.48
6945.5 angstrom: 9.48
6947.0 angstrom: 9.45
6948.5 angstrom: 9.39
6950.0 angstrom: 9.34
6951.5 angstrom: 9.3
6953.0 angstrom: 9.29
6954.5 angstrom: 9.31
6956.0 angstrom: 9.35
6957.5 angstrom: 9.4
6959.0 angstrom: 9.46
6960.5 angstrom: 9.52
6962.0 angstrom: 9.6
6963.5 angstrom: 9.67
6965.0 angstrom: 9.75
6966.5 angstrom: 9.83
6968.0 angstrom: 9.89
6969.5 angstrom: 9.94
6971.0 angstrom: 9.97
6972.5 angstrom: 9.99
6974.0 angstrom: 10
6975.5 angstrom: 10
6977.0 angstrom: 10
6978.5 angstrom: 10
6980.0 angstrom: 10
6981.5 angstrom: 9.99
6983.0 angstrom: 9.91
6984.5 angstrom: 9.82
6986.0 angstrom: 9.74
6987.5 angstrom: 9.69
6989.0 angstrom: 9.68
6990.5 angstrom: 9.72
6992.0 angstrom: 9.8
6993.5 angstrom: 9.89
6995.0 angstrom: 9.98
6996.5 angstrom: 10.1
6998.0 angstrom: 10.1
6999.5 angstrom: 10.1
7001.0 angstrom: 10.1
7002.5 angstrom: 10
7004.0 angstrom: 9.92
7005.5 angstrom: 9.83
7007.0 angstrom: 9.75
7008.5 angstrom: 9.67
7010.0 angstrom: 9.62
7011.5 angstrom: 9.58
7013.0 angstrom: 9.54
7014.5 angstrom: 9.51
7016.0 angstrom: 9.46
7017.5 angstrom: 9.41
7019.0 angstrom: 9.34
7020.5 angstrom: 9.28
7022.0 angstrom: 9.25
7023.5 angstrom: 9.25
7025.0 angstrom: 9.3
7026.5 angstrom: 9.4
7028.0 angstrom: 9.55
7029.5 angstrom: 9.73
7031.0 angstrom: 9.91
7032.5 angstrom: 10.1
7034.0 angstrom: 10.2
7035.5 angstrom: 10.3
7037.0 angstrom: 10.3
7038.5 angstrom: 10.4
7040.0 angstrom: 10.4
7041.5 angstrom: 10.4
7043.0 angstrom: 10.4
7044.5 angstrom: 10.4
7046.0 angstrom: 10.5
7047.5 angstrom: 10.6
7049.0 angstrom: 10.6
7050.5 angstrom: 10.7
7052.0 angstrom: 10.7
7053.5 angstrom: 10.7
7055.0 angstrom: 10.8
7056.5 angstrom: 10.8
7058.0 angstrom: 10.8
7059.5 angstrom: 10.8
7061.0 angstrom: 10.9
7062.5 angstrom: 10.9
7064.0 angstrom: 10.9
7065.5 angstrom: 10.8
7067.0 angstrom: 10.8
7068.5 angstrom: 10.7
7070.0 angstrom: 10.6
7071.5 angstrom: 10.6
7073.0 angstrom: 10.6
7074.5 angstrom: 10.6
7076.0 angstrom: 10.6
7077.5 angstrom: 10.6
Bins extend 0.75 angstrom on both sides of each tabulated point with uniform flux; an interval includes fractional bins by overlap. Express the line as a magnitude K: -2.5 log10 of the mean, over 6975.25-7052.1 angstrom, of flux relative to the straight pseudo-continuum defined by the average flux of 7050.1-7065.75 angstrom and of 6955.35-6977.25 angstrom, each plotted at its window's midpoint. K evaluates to 0.04 mag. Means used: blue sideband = 9.75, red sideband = 10.8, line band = 9.91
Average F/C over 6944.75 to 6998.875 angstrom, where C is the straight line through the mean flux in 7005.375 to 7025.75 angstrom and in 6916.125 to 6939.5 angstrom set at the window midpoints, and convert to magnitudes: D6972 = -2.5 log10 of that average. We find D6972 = -0.03 mag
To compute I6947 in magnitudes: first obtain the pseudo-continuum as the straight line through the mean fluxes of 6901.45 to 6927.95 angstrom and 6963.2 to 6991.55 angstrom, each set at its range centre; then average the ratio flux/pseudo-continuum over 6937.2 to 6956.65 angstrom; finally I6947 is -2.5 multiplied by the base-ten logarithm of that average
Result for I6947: 0.05 mag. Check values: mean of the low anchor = 9.79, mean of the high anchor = 9.88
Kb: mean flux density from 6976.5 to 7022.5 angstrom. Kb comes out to 9.77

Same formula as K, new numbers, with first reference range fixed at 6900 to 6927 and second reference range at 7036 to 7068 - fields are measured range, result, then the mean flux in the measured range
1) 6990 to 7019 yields 0.062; 9.78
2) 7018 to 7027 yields 0.128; 9.3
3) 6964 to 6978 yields 0.025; 9.93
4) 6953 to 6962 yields 0.074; 9.41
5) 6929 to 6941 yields 0.071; 9.31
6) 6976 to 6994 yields 0.042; 9.85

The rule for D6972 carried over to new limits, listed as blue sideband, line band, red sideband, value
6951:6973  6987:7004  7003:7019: -0.034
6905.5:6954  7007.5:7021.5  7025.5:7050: 0.062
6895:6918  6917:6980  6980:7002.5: 0.037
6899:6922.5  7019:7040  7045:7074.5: 0.082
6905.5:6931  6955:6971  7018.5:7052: 0.020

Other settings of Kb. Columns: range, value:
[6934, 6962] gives 9.38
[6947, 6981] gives 9.68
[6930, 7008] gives 9.68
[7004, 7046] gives 9.8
